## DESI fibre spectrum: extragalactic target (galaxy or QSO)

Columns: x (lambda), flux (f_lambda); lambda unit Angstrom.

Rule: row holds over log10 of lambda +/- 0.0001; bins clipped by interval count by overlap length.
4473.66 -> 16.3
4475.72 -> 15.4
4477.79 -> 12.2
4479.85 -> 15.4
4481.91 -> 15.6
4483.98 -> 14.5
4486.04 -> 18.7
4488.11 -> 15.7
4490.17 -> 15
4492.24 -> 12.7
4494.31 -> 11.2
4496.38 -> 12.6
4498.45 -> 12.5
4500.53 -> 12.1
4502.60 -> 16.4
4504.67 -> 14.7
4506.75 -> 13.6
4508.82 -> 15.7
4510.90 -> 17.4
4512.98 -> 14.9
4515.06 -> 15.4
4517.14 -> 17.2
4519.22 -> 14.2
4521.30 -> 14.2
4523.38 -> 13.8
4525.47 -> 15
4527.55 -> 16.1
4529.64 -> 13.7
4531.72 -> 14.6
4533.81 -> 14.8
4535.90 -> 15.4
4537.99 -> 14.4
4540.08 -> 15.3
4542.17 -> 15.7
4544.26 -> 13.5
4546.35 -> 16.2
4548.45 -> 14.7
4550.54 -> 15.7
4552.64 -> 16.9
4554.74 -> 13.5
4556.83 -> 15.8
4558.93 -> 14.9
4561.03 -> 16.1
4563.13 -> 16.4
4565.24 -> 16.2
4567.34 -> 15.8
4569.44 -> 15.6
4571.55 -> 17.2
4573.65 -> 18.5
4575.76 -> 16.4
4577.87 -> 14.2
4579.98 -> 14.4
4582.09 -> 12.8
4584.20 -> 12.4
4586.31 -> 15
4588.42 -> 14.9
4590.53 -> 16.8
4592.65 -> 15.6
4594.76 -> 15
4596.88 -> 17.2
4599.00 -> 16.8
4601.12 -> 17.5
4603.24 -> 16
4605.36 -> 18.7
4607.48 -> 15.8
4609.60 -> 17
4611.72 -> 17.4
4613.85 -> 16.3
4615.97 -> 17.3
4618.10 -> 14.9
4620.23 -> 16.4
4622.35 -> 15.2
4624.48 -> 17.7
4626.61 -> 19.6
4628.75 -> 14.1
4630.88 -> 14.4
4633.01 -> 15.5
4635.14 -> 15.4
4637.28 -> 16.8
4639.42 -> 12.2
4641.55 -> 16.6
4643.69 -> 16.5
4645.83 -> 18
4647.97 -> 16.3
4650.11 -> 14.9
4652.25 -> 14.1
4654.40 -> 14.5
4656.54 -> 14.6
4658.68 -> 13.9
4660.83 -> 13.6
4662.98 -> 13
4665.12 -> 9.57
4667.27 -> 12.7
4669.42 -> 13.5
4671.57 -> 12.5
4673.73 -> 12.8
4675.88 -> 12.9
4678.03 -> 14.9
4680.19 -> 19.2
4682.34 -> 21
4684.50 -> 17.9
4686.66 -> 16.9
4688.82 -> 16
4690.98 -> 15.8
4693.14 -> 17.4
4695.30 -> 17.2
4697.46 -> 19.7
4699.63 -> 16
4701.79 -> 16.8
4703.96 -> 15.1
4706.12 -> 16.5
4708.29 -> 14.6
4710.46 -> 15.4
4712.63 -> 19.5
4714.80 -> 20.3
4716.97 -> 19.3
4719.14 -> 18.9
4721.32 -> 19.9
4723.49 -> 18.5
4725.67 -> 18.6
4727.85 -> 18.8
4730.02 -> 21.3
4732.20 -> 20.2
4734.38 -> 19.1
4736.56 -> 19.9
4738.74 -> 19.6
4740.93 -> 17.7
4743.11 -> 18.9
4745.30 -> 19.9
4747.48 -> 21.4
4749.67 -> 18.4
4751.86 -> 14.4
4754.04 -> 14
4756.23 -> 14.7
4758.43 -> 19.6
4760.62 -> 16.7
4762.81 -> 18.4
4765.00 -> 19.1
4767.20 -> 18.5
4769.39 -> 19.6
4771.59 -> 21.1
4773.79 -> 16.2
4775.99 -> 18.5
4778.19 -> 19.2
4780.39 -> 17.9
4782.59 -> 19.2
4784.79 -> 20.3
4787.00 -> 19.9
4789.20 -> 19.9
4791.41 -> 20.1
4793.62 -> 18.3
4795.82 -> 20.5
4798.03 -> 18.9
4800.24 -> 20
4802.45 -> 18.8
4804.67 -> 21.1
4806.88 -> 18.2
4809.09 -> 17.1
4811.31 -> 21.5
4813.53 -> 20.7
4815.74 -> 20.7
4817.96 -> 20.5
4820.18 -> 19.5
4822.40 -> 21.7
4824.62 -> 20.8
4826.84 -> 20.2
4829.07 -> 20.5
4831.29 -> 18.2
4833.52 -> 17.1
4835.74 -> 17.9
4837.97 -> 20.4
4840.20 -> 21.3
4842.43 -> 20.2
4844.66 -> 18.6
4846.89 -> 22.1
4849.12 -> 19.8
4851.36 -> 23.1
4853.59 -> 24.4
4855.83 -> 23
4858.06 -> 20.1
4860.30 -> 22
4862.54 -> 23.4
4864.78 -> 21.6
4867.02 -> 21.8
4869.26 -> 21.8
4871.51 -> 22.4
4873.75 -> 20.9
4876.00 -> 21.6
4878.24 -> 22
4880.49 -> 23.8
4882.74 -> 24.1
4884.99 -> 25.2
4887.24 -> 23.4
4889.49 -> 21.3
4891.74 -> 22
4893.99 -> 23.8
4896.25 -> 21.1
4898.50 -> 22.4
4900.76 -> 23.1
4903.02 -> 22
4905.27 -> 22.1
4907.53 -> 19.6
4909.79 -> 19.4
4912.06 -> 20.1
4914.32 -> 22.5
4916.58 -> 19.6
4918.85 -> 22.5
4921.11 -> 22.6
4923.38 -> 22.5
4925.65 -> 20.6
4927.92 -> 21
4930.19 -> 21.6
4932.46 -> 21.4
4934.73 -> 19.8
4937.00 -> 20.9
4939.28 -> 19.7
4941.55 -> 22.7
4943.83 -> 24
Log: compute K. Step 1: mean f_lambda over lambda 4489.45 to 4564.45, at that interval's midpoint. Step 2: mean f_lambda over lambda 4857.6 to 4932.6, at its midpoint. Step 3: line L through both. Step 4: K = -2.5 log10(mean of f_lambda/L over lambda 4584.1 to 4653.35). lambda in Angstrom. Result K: 0.03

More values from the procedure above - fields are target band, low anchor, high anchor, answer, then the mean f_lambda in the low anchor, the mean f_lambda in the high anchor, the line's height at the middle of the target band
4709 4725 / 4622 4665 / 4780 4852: -0.09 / 15.2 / 19.8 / 17.2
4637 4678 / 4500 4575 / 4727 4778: 0.21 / 15.4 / 18.5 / 17.1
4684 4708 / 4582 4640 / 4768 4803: 0.05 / 16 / 19.3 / 17.6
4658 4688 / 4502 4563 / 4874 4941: 0.21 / 15.2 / 21.8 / 17.6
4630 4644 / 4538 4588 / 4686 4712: 0.05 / 15.3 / 16.5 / 16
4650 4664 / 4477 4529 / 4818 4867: 0.24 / 14.7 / 20.8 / 17.4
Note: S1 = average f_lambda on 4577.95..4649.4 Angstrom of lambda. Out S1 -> 15.9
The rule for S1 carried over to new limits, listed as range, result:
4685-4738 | 18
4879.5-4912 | 22.3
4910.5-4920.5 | 21.2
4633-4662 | 15.2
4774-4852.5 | 19.8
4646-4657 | 15.2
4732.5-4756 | 18.3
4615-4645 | 15.9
